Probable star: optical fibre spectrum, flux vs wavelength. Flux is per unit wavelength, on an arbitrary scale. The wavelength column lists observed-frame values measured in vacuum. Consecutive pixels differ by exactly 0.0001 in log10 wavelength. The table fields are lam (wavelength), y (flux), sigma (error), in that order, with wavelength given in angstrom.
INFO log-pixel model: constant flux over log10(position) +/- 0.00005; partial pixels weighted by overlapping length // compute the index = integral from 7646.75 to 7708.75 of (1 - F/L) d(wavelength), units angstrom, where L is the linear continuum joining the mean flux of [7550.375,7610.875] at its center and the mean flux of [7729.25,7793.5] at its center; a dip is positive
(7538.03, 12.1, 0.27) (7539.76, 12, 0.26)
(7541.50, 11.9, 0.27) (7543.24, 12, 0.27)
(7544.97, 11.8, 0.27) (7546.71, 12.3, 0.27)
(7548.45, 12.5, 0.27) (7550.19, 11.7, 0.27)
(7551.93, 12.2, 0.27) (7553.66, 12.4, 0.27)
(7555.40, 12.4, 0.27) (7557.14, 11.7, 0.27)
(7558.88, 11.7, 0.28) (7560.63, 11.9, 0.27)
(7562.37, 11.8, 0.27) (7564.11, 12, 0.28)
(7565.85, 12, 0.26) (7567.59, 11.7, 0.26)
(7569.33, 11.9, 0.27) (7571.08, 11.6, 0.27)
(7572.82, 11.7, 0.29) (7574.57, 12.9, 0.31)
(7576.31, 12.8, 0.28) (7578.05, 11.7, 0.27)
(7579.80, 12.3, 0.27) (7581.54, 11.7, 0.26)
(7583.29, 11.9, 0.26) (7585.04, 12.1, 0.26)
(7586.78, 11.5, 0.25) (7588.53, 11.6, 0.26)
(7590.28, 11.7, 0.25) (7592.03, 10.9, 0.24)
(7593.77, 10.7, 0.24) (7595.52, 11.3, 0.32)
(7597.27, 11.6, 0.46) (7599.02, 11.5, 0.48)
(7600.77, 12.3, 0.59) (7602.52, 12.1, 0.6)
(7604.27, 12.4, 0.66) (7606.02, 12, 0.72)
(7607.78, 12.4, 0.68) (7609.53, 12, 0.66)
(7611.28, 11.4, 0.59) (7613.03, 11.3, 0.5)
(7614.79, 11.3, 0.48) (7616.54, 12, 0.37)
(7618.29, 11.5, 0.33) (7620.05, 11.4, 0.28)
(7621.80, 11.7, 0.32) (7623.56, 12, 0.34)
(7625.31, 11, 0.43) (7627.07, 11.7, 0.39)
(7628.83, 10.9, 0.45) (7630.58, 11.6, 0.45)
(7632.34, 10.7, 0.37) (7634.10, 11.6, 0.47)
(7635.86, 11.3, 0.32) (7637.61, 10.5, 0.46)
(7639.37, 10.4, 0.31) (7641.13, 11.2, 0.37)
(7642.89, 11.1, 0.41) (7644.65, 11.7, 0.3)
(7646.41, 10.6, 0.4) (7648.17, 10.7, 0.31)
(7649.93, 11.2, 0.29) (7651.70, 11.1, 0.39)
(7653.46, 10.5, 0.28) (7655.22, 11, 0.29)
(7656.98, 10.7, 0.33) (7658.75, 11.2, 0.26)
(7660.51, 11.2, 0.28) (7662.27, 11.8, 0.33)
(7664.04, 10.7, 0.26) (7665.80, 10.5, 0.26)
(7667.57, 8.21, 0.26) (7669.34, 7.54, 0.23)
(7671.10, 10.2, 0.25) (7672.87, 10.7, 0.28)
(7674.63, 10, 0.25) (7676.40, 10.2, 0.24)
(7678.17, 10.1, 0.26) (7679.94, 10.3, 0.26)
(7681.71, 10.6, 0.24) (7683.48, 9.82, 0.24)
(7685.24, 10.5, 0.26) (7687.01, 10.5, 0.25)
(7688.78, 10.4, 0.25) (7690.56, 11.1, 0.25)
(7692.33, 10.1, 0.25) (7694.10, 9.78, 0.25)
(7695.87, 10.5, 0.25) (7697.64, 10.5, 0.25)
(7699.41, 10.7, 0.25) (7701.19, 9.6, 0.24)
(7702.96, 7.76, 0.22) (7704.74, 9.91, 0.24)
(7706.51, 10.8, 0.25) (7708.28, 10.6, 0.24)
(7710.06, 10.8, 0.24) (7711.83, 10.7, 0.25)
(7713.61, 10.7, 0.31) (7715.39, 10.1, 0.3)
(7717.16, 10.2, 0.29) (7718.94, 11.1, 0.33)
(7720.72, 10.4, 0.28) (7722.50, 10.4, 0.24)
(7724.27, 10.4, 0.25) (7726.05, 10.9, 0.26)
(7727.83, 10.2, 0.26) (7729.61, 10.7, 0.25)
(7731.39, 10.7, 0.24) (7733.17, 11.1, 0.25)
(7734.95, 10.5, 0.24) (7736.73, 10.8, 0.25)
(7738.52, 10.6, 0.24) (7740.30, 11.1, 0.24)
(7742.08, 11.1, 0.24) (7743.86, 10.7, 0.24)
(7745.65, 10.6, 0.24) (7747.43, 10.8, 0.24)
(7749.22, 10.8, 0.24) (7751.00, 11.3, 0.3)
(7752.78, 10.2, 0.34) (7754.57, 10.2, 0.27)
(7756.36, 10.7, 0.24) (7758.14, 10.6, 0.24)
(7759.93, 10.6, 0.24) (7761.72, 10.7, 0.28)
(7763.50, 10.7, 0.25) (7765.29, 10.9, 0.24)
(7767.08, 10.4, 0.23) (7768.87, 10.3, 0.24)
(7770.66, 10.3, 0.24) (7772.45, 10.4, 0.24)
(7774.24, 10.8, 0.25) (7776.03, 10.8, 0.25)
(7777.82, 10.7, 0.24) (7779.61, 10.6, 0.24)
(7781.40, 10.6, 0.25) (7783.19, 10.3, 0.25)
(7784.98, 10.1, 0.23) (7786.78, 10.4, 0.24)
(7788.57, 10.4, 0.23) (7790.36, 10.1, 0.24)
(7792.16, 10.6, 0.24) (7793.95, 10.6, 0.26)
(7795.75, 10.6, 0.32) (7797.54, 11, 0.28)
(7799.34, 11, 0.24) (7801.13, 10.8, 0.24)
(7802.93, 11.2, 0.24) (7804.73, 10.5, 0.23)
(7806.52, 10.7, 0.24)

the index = 4.9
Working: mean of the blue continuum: 11.9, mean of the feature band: 10.3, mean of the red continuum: 10.6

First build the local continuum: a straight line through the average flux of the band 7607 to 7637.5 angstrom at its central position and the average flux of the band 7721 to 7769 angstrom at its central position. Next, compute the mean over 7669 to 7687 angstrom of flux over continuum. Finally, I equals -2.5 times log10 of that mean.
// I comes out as 0.10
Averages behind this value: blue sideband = 11.5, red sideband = 10.7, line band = 10.1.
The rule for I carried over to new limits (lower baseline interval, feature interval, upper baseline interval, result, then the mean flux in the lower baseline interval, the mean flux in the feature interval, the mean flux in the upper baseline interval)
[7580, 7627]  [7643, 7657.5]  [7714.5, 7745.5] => 0.03 mag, 11.7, 11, 10.6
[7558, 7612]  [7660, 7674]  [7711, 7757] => 0.11 mag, 11.8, 10.1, 10.7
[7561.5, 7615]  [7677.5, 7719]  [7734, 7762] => 0.08 mag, 11.8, 10.3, 10.7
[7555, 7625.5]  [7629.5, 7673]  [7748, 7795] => 0.06 mag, 11.8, 10.7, 10.5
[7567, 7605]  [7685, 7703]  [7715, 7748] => 0.08 mag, 11.8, 10.2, 10.7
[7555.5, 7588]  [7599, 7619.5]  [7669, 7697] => -0.05 mag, 11.9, 11.9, 10.2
